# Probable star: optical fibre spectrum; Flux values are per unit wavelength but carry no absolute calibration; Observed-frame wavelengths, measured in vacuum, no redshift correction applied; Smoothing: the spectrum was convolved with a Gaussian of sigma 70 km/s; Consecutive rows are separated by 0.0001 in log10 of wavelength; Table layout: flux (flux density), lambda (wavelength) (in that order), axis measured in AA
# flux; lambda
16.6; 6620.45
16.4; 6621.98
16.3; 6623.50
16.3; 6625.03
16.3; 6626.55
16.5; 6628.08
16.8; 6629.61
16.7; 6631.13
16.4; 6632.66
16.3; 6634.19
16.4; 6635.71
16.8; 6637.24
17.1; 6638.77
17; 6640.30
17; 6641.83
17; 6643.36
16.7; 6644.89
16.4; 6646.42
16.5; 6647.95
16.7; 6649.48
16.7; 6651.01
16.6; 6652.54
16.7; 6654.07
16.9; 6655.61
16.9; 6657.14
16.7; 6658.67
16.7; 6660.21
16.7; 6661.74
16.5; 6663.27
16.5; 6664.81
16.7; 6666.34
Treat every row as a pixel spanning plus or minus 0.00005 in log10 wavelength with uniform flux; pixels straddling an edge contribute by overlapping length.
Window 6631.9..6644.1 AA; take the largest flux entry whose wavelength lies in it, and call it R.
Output 17.1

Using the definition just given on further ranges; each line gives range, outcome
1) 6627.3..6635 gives 16.8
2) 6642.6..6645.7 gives 17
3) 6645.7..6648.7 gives 16.5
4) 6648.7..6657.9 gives 16.9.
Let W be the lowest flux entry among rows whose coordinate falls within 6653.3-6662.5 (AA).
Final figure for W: 16.7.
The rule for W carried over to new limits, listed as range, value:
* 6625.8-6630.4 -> 16.3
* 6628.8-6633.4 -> 16.4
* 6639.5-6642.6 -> 17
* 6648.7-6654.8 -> 16.6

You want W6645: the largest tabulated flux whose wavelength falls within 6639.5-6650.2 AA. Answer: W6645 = 17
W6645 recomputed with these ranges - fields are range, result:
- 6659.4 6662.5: 16.7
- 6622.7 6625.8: 16.3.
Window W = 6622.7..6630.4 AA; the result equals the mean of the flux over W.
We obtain 16.5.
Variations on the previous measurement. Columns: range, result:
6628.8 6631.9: 16.7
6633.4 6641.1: 16.7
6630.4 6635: 16.5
